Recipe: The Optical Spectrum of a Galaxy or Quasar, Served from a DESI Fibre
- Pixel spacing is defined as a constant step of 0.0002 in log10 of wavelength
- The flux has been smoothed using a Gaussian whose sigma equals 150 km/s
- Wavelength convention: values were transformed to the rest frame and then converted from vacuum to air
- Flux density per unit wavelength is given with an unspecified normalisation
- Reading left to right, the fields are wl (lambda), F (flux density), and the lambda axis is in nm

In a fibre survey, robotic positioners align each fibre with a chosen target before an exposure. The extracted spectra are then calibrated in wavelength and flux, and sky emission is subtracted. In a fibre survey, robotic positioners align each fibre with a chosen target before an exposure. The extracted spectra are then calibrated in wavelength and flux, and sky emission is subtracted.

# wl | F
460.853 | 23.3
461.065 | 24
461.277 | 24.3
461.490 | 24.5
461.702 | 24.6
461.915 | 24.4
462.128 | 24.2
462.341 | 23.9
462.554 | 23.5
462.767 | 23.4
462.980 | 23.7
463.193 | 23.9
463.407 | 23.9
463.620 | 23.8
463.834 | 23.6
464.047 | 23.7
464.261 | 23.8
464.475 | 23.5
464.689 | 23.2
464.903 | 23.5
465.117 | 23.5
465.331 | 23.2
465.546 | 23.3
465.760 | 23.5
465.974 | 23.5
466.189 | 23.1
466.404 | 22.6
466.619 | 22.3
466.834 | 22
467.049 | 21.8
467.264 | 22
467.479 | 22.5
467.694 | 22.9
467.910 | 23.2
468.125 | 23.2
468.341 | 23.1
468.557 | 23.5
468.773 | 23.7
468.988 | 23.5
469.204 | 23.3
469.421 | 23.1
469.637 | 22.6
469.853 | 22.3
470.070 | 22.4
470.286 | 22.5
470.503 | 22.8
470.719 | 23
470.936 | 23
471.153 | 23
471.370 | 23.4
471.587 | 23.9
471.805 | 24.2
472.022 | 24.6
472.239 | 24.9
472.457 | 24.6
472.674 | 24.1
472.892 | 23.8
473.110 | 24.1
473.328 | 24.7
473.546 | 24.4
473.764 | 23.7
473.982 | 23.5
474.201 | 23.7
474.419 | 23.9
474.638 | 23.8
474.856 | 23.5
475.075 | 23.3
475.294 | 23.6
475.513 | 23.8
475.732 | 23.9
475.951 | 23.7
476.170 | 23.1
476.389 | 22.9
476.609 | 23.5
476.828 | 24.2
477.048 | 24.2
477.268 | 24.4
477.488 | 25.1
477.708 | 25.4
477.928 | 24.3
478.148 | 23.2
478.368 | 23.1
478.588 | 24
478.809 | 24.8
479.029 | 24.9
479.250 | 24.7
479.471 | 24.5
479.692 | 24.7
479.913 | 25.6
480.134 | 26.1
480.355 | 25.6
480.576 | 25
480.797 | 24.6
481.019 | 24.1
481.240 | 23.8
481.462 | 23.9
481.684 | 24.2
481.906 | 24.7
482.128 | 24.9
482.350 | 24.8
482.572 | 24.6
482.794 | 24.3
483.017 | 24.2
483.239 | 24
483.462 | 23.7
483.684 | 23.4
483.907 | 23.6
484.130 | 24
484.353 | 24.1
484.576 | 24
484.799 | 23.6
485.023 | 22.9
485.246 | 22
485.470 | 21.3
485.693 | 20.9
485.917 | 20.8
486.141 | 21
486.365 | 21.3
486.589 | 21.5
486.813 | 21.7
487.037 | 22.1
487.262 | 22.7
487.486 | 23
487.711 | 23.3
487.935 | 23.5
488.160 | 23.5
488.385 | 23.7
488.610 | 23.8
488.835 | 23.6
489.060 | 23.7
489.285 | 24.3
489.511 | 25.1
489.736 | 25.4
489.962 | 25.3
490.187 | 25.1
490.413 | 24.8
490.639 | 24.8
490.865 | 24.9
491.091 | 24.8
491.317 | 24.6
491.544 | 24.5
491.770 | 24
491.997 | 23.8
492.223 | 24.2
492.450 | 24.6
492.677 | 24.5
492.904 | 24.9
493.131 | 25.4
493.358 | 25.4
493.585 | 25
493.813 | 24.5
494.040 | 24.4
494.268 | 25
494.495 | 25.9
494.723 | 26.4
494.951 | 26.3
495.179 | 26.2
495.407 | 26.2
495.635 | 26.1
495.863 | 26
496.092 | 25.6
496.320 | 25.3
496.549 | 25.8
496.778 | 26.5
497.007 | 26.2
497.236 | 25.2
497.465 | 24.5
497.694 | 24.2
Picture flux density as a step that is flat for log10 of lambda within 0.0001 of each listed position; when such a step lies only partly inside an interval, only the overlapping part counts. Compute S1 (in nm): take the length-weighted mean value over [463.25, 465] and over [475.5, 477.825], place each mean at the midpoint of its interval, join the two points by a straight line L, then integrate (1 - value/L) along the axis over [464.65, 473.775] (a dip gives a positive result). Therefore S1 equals 0.19 nm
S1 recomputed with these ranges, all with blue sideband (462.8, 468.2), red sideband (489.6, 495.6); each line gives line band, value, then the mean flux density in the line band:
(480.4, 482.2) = -0.01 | 24.4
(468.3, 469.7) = 0.01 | 23.3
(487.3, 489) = 0.09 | 23.5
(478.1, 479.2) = 0.00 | 24.1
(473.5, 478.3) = 0.01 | 23.9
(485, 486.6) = 0.21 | 21.4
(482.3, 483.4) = 0.00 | 24.3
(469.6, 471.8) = 0.05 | 23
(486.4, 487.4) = 0.11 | 22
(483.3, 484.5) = 0.03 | 23.8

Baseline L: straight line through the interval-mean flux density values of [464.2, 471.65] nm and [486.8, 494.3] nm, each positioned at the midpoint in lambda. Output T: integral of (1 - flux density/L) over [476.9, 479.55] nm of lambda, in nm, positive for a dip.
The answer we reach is -0.090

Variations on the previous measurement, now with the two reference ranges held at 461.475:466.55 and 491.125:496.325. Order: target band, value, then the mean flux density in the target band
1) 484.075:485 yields 0.032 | 23.8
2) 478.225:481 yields -0.037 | 24.8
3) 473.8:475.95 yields 0.046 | 23.7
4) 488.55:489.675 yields 0.034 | 24.2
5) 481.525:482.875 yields 0.000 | 24.6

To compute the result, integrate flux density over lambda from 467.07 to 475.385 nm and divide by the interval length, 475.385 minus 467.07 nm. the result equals 23.4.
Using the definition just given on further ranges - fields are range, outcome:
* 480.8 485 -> 24.1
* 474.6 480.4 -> 24.2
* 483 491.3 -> 23.4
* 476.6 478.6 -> 24.2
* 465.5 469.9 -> 22.9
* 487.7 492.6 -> 24.4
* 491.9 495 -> 25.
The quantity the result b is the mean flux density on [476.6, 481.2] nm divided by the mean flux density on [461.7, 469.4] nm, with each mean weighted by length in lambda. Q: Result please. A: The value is 1.05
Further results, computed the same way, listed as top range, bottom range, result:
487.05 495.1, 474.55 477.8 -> 1.03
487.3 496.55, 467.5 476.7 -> 1.05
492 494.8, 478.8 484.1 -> 1.02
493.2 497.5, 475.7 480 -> 1.06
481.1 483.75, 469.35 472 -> 1.05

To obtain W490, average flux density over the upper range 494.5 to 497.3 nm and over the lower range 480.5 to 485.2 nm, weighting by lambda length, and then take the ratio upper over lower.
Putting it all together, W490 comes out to 1.1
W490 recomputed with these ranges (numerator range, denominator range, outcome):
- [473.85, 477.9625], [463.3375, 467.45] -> 1.03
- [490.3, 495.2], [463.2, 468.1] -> 1.08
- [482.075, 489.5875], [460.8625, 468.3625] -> 0.99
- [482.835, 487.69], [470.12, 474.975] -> 0.95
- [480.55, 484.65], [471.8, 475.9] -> 1.01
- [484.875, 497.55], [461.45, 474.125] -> 1.03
